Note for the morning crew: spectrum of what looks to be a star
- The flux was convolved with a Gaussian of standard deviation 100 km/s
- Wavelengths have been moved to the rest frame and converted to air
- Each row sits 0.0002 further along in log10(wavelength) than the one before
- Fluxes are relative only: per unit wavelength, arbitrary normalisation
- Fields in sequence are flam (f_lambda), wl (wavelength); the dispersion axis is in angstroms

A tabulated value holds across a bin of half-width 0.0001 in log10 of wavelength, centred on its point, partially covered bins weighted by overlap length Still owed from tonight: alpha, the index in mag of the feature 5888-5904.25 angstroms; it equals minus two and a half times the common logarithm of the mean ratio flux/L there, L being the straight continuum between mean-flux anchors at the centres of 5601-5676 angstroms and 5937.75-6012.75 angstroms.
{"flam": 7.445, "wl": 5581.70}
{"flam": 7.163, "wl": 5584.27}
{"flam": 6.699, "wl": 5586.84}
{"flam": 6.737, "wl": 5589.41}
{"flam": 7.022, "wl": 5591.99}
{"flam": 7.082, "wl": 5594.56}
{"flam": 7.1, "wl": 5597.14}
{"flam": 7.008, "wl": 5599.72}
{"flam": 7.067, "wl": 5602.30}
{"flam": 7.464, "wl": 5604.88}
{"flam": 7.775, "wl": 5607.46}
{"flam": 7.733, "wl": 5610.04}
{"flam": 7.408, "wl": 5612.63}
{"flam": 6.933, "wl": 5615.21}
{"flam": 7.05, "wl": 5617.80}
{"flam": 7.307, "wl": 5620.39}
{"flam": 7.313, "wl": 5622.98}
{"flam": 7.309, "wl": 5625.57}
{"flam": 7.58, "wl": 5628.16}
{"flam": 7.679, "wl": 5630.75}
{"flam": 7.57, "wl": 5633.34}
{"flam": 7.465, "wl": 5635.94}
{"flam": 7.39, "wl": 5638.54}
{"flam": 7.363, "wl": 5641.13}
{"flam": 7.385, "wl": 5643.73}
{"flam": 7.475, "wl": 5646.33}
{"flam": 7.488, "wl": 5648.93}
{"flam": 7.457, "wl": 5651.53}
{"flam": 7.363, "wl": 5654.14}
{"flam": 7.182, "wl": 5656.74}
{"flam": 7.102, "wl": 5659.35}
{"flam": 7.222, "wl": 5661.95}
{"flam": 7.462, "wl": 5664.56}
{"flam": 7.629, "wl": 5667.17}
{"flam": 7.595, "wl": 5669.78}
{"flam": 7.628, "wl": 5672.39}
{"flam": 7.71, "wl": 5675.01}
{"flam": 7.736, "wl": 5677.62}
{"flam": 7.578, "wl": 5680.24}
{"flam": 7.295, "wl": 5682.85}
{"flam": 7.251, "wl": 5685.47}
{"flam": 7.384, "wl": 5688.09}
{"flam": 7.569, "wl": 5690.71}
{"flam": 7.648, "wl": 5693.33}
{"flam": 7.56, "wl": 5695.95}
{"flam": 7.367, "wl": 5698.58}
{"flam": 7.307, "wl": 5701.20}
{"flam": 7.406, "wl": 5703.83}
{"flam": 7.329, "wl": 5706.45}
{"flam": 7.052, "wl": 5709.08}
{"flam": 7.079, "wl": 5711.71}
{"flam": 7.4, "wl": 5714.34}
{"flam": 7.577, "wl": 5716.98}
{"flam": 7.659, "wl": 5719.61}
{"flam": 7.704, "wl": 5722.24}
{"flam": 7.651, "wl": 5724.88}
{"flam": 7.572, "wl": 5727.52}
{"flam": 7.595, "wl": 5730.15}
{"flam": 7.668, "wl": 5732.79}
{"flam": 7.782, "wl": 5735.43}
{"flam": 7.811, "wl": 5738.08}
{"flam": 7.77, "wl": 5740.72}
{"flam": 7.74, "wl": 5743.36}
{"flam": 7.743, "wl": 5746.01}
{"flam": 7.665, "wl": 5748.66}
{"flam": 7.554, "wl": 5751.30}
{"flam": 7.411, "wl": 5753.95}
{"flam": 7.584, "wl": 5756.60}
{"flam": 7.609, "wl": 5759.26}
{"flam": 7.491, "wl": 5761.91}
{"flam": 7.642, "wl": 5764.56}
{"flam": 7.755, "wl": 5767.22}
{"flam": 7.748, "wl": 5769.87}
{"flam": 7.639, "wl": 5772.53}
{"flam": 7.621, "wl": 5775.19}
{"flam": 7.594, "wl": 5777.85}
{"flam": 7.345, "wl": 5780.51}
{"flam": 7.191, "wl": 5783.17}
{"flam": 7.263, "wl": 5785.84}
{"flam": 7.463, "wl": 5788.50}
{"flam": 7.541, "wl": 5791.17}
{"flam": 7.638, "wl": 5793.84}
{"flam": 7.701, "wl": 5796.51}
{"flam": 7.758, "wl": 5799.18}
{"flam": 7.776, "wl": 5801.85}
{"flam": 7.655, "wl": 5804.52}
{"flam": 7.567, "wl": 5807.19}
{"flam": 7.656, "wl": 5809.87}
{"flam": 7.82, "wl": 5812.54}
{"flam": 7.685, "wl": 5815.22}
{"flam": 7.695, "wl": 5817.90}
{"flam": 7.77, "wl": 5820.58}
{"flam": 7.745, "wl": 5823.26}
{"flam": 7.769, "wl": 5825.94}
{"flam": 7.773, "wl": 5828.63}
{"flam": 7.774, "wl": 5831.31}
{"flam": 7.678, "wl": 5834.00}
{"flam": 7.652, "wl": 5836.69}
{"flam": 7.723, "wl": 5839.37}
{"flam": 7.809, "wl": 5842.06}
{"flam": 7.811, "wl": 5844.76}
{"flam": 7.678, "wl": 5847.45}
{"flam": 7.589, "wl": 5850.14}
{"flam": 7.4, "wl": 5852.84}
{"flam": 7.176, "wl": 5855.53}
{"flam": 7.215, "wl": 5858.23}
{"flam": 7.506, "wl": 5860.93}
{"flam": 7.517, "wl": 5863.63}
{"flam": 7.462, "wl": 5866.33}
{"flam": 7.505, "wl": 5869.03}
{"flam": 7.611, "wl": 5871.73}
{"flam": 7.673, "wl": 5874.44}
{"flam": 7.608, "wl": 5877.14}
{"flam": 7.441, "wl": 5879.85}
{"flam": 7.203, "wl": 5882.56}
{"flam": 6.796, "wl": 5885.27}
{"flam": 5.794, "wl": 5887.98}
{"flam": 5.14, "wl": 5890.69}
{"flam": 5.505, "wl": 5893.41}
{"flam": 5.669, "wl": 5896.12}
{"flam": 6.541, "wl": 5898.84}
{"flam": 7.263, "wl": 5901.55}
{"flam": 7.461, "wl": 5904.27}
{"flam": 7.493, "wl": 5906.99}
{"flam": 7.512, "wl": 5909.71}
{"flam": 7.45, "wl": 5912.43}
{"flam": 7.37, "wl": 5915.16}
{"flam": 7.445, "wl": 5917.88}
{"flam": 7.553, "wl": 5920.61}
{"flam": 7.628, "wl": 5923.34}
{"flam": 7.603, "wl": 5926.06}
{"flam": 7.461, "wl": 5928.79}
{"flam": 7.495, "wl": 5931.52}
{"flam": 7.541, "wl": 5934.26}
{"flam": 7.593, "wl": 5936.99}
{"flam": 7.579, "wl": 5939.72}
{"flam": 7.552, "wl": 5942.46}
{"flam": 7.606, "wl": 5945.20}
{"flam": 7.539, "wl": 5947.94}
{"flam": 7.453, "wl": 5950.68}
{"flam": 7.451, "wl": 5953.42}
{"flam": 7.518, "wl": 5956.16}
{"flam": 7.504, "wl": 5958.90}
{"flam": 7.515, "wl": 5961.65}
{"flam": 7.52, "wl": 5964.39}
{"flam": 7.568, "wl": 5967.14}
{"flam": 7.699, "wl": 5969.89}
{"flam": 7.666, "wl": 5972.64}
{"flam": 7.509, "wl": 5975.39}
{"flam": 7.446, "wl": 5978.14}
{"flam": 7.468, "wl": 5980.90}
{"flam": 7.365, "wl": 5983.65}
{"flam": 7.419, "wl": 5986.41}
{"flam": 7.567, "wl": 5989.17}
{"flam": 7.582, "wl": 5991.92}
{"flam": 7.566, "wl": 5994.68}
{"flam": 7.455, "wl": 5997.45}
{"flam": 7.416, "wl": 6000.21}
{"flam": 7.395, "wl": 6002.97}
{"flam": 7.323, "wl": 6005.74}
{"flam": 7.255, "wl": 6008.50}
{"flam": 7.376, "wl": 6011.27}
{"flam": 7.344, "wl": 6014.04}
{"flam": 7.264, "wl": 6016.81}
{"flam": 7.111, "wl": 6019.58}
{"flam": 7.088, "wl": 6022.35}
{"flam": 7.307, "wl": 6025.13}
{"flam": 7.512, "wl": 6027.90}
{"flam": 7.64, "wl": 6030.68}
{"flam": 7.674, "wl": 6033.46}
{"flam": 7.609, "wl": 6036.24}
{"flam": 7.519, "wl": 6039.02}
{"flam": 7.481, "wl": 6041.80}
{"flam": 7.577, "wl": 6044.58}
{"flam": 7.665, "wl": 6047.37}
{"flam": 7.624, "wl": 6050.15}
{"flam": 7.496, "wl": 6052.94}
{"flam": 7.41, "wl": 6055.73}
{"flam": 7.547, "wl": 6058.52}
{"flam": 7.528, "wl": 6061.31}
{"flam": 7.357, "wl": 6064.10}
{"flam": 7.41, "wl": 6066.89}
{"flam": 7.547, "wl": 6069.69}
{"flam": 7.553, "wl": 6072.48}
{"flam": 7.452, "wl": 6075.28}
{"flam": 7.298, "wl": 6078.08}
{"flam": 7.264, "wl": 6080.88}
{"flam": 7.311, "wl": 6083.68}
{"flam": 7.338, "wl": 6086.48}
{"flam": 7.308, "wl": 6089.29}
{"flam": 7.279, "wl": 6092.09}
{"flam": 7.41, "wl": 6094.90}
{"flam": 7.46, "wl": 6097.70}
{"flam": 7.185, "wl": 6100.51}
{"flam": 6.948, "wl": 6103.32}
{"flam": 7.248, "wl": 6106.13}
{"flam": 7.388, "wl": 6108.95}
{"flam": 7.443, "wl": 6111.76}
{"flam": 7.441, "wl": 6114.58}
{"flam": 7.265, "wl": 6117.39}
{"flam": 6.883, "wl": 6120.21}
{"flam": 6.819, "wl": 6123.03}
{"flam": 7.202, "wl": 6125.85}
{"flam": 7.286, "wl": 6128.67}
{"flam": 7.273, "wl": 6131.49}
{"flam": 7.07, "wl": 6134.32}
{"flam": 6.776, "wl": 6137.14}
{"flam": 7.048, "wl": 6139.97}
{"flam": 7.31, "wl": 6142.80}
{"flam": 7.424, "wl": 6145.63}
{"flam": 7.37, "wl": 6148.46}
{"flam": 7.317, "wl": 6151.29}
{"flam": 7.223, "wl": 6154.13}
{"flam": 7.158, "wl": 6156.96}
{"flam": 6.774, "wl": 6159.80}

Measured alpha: 0.22 mag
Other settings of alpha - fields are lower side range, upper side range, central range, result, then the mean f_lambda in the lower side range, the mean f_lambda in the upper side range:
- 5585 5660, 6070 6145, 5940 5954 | -0.04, 7.29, 7.25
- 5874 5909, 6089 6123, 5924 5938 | -0.11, 6.73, 7.25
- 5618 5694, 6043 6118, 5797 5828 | -0.04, 7.45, 7.4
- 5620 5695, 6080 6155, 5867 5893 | 0.06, 7.46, 7.23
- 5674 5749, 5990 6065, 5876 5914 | 0.11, 7.54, 7.45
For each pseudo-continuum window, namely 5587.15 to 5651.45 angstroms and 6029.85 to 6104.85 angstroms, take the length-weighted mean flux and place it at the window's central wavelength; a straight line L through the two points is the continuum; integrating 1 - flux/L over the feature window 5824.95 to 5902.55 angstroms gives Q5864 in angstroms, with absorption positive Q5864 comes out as 1.8 angstroms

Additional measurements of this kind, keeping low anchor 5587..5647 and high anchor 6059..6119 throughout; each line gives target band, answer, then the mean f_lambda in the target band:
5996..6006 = -0.1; 7.4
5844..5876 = -0.8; 7.51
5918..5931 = -0.4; 7.55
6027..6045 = -0.6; 7.57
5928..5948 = -0.6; 7.55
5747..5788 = -1.2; 7.54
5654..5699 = -1.0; 7.46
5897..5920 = 0.1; 7.29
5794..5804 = -0.6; 7.73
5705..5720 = 0.0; 7.33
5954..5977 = -0.7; 7.56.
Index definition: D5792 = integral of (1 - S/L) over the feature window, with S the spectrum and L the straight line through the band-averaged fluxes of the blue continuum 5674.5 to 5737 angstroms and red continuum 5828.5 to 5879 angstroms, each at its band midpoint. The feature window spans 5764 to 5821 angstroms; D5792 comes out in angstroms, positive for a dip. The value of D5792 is -0.5 angstroms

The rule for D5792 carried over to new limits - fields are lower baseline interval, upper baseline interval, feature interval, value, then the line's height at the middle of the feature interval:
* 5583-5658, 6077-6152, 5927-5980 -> -2.1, 7.25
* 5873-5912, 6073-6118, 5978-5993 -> -0.9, 7.04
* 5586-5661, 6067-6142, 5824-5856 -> -1.7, 7.28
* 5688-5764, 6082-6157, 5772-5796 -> 0.1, 7.5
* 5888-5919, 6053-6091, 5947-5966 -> -1.5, 6.96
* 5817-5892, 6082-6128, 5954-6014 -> -1.3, 7.33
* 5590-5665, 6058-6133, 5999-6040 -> -0.4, 7.31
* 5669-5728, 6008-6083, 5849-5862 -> 0.2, 7.46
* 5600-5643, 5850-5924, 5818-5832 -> -1.1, 7.18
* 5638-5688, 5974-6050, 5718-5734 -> -0.4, 7.44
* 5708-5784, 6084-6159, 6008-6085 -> -1.5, 7.29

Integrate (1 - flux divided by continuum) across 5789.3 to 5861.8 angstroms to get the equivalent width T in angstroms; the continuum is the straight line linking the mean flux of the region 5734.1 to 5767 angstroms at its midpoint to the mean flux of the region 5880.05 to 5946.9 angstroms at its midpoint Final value -2.45 angstroms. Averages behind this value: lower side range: 7.65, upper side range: 7.1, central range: 7.65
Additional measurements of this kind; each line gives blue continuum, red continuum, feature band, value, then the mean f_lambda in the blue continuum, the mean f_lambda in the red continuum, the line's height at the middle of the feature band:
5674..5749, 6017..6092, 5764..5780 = -0.3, 7.54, 7.44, 7.52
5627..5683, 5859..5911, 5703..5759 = -1.9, 7.47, 6.99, 7.31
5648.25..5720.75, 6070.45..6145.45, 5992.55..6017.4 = -0.3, 7.43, 7.25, 7.29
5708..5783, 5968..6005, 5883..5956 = 3.7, 7.58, 7.5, 7.52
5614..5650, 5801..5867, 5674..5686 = -0.1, 7.38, 7.64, 7.44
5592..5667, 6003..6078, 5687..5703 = -0.2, 7.35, 7.45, 7.36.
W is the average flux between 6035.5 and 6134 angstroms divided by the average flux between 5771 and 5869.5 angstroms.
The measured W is 0.97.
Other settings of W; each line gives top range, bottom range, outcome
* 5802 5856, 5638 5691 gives 1.03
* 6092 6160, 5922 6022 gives 0.96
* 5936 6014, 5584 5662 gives 1.03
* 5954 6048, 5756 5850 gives 0.98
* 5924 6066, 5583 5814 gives 1.00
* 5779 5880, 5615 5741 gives 1.02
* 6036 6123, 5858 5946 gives 1.02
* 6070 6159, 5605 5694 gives 0.97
